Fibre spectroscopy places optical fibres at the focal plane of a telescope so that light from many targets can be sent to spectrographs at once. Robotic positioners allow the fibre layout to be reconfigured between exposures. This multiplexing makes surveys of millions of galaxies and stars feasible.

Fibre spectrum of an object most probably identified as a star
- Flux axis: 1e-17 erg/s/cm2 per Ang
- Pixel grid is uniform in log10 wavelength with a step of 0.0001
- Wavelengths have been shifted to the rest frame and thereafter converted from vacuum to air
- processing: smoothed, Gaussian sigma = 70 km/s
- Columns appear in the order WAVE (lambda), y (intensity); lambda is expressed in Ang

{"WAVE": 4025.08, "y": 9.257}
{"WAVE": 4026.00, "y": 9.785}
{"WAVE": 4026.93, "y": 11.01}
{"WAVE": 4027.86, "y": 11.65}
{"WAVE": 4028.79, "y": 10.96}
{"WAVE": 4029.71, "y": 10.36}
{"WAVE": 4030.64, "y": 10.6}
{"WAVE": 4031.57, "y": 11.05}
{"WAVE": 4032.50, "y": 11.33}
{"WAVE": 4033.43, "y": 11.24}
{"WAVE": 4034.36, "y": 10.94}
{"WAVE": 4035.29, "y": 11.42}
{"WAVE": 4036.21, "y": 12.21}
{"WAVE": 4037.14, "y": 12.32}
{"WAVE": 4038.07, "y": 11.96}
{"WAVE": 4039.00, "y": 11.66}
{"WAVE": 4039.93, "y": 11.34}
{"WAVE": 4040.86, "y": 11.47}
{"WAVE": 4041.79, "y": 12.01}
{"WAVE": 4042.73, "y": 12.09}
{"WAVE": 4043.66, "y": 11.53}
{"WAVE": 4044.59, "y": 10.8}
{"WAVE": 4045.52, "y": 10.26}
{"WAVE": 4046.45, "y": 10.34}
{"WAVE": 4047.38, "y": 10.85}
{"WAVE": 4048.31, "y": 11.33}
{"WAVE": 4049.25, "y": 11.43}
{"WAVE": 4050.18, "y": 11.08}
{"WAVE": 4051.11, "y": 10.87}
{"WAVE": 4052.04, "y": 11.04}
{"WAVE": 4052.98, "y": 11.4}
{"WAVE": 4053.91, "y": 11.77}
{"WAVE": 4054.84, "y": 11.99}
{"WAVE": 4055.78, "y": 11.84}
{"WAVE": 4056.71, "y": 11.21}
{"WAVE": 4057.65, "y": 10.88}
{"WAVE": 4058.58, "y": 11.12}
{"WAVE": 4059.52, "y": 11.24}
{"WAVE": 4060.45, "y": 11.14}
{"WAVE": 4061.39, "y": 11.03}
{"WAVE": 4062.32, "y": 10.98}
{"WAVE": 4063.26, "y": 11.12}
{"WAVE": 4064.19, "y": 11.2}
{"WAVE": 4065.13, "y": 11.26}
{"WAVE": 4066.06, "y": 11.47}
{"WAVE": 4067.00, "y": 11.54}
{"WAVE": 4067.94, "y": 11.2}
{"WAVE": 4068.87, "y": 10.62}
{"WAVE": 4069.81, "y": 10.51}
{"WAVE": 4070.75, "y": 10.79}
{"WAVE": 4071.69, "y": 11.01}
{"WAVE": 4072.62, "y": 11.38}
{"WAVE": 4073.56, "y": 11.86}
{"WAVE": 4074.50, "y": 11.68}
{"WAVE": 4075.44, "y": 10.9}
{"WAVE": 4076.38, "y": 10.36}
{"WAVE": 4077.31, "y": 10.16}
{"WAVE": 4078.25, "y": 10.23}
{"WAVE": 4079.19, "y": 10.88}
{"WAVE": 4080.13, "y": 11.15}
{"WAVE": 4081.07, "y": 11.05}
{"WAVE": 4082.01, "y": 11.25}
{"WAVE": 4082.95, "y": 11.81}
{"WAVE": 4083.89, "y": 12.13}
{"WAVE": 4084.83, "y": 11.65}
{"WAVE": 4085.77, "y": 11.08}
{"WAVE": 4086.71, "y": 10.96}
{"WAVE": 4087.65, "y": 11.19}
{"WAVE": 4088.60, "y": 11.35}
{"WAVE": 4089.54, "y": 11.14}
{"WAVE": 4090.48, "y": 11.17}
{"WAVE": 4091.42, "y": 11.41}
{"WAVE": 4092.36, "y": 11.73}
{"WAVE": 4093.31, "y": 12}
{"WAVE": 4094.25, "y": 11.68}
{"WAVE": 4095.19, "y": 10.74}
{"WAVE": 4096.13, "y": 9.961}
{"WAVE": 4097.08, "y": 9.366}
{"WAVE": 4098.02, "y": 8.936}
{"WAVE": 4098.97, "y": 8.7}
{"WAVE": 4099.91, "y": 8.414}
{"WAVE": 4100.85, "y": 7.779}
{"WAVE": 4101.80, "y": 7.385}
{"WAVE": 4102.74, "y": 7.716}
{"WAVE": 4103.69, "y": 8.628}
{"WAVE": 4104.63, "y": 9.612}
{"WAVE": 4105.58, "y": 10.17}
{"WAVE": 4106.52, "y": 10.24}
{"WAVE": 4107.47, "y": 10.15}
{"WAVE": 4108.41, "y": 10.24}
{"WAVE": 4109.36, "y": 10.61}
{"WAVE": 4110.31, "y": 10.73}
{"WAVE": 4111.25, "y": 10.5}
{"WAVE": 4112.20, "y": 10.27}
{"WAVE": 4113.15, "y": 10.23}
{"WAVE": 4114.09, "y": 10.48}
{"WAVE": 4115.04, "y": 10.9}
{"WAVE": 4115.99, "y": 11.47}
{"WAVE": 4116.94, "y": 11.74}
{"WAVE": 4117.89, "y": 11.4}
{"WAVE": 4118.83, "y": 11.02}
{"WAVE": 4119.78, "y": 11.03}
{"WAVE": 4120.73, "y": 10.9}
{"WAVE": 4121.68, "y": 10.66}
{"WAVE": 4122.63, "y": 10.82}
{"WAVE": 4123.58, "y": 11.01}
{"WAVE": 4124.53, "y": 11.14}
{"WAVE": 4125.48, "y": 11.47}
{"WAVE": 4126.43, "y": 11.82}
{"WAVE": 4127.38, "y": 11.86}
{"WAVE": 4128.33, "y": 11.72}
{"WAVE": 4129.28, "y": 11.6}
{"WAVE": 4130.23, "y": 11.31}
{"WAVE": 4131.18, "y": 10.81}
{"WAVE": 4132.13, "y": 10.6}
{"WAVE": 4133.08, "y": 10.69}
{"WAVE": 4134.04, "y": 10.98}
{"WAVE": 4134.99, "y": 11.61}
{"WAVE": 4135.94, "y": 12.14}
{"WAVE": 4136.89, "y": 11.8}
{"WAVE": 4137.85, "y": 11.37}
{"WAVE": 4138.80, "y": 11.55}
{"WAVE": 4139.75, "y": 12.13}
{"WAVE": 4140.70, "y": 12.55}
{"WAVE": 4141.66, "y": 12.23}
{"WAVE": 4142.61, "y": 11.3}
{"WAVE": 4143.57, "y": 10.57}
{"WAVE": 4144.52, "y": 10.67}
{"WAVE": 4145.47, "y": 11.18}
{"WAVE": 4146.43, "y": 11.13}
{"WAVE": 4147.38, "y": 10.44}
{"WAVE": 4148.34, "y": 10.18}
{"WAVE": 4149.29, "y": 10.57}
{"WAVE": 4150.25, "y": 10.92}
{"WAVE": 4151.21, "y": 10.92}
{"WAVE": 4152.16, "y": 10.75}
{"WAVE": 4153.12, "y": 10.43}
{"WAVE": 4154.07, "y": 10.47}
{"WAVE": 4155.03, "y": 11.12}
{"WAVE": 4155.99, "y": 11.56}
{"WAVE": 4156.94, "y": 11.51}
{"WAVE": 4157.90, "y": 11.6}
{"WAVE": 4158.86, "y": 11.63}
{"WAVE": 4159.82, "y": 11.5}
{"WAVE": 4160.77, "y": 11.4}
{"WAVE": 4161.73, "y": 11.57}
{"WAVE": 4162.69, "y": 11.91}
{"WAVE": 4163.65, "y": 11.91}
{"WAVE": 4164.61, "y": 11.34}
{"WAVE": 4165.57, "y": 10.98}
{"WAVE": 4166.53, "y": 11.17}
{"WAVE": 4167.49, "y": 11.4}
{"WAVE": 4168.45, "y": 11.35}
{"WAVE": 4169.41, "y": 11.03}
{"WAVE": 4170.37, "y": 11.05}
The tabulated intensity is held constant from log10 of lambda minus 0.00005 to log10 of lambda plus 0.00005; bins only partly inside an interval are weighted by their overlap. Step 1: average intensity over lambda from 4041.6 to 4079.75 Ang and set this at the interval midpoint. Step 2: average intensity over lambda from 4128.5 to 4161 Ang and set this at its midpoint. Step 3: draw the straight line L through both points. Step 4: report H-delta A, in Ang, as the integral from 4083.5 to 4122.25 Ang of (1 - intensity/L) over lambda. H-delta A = 2.6 Ang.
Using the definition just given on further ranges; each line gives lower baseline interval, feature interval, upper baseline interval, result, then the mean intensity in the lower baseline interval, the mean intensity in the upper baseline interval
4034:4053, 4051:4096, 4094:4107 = -4.47 Ang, 11.4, 9.2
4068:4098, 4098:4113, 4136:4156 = 2.26 Ang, 11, 11.1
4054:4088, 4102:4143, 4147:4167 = 0.79 Ang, 11.2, 11.1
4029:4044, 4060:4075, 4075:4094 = 0.15 Ang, 11.5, 11.2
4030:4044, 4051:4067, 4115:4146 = 0.27 Ang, 11.5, 11.3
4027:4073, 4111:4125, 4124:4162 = 0.43 Ang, 11.2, 11.3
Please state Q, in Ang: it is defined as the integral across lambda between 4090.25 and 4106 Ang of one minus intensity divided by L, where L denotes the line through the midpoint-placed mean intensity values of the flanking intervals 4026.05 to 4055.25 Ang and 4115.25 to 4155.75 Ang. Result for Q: 2.1 Ang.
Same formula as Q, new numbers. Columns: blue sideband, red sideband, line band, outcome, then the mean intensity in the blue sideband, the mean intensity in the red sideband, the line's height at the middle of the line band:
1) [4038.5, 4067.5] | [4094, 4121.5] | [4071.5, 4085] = -0.6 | 11.3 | 10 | 10.7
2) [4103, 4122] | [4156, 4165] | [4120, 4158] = -0.3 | 10.5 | 11.6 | 11.1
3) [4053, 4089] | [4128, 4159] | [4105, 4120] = 0.7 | 11.2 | 11.2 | 11.2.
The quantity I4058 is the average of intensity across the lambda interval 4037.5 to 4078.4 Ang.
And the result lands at 11.2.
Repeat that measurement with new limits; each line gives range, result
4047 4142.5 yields 10.9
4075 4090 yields 11.1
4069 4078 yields 10.9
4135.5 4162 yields 11.3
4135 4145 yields 11.6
